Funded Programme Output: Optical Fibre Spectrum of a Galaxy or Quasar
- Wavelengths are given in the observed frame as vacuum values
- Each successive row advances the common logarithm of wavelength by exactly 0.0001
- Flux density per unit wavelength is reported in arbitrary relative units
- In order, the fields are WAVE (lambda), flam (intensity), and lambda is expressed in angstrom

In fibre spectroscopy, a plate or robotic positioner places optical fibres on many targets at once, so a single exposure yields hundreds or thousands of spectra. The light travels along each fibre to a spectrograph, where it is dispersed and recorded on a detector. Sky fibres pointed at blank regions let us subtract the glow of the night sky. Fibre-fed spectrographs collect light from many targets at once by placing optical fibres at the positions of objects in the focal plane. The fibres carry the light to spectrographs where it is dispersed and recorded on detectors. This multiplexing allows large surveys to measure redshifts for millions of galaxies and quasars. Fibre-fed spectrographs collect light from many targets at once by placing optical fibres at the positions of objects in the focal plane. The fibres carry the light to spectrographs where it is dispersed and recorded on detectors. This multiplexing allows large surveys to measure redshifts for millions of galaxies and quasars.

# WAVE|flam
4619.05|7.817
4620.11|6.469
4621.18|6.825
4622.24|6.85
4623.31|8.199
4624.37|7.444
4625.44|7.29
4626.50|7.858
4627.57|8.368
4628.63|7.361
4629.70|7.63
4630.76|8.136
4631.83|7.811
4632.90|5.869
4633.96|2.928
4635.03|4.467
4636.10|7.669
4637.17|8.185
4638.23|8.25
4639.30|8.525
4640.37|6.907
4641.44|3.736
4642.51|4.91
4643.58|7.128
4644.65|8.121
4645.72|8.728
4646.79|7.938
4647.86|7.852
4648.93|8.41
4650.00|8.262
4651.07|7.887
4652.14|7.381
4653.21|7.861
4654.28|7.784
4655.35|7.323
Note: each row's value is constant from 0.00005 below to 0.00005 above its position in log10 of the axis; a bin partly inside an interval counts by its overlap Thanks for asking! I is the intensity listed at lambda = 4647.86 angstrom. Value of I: 7.852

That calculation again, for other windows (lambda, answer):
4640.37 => 6.907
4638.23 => 8.25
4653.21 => 7.861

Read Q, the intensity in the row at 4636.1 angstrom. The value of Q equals 7.669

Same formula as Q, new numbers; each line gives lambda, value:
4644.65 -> 8.121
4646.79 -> 7.938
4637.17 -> 8.185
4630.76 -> 8.136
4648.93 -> 8.41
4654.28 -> 7.784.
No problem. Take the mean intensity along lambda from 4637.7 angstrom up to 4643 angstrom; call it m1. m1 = 6.48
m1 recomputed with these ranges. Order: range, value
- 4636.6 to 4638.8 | 8.23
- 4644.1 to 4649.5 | 8.21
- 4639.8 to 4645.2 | 6.18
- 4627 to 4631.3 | 7.87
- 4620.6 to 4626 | 7.31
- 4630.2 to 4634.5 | 6.2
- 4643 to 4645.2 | 7.57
